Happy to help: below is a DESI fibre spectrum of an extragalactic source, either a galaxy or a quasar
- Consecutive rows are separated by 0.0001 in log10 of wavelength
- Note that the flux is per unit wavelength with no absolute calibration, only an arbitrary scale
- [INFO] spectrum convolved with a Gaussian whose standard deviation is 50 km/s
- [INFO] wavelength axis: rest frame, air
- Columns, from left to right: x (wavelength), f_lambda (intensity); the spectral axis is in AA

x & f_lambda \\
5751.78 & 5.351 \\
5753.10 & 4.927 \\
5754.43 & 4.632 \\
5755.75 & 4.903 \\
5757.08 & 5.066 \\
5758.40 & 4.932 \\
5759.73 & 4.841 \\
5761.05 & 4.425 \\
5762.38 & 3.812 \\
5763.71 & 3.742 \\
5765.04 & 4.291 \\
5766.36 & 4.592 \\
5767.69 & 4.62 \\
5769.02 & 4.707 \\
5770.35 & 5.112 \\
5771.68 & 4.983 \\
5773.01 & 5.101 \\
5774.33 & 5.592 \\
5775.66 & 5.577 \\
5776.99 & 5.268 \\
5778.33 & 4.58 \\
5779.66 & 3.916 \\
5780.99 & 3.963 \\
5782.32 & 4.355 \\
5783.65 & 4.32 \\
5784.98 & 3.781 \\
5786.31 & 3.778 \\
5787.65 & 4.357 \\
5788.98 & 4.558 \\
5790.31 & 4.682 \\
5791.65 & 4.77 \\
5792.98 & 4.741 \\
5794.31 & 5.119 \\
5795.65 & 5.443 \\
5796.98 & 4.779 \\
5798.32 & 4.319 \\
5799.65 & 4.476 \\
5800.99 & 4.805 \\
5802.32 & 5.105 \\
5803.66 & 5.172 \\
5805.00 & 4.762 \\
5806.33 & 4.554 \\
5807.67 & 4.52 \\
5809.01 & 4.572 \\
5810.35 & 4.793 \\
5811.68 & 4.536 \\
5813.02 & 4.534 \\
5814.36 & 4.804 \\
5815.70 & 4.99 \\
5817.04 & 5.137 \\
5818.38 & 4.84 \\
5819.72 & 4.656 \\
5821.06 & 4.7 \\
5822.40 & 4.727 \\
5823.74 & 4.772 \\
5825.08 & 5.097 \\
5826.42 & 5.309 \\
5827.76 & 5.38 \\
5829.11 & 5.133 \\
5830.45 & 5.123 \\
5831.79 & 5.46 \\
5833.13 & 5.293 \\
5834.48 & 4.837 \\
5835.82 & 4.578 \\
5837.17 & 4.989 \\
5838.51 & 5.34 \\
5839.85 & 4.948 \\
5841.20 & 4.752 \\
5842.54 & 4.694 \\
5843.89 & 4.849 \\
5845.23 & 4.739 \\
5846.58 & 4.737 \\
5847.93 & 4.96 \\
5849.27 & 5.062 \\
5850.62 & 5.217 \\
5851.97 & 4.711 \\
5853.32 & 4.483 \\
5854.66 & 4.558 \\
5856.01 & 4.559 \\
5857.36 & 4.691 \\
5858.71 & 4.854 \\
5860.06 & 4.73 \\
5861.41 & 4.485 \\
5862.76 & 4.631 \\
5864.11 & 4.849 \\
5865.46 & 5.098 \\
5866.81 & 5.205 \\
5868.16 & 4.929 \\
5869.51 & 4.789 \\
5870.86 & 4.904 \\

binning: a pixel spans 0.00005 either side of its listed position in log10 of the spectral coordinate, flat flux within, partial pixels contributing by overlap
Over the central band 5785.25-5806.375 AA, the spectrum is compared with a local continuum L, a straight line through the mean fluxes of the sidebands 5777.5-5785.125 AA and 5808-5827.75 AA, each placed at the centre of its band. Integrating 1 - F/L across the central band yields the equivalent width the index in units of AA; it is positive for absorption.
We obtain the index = -1.2 AA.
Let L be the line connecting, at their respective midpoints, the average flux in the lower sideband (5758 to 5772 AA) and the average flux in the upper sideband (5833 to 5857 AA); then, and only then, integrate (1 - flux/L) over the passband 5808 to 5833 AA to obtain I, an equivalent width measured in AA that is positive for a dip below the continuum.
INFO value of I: -0.9 AA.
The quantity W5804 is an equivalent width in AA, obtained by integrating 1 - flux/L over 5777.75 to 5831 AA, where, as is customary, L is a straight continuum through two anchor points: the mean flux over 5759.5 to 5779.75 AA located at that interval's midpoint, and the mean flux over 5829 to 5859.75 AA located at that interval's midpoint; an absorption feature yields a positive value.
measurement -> 1.10 AA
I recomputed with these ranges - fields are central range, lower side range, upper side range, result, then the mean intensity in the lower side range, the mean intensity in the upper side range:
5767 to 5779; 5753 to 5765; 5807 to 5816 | -1.2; 4.55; 4.66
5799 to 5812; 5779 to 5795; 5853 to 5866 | -0.8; 4.36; 4.7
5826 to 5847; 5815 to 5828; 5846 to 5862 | -0.6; 4.95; 4.75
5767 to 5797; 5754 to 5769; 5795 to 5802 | -0.2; 4.54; 4.78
